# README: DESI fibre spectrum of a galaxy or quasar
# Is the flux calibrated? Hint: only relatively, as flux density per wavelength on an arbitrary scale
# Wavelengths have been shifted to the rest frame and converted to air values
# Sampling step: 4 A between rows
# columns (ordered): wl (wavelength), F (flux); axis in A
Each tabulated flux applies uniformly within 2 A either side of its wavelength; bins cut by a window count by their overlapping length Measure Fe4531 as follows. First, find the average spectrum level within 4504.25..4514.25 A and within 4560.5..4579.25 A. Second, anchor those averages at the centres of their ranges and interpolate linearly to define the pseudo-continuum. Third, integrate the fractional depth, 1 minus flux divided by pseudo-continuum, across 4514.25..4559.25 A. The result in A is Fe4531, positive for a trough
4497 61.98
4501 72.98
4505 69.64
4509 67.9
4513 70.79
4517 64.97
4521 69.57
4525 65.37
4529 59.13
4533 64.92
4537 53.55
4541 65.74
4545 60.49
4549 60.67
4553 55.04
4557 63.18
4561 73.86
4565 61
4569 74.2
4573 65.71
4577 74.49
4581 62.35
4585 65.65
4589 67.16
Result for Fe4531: 4.6 A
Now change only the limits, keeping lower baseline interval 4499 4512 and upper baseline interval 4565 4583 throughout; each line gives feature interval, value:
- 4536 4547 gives 1.4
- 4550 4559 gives 1.2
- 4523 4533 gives 1.0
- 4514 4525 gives 0.4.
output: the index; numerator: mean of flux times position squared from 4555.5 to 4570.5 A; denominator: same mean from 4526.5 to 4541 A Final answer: 1.14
